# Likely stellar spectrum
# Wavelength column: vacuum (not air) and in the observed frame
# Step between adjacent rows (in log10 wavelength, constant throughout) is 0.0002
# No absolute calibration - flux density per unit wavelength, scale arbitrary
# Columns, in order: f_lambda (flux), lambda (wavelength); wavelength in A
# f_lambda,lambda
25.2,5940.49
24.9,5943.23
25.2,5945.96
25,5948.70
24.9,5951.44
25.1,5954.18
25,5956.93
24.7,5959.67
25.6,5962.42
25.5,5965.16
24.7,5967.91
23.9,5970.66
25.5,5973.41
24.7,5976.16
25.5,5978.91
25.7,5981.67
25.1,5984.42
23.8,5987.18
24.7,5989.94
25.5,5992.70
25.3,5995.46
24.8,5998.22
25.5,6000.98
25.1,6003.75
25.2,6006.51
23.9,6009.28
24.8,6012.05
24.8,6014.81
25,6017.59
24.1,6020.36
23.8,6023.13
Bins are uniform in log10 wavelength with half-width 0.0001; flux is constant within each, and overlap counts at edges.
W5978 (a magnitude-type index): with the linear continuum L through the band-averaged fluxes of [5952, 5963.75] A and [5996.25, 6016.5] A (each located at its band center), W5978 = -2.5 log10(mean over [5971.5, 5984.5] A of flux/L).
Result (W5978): -0.01 mag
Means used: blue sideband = 25.1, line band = 25.3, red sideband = 24.9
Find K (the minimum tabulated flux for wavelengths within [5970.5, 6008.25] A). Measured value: 23.8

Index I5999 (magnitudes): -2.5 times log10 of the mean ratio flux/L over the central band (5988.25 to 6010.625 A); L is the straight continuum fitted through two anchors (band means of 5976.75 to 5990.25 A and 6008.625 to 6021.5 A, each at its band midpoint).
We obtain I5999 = -0.01 mag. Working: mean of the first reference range 25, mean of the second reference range 24.6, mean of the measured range 25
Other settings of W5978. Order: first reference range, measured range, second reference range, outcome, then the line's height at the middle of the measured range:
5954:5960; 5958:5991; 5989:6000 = 0.00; 25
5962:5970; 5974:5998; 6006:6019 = 0.00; 24.9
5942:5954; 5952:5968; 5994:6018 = 0.00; 25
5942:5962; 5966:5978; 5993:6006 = 0.01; 25.1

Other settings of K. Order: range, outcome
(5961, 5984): 23.9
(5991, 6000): 24.8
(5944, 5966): 24.7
